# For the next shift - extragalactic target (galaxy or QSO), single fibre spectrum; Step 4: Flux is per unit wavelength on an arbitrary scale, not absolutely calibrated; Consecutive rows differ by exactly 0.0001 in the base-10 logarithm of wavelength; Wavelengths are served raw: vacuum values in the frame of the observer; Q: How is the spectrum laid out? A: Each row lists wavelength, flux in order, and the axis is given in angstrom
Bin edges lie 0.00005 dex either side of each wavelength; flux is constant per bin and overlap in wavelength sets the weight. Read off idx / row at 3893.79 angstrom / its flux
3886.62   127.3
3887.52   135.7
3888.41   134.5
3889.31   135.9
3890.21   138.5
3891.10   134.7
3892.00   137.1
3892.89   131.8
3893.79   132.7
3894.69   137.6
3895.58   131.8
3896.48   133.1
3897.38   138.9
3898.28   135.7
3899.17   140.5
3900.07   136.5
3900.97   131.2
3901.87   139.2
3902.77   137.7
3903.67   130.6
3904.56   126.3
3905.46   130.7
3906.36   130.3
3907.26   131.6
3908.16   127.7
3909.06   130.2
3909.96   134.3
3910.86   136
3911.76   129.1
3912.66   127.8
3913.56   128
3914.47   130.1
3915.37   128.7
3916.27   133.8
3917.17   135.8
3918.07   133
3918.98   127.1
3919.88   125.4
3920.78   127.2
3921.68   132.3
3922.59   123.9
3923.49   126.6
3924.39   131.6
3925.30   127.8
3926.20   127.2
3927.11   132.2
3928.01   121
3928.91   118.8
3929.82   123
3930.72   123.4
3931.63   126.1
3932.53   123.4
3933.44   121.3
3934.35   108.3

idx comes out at 132.7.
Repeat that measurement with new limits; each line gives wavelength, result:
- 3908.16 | 127.7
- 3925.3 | 127.8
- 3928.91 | 118.8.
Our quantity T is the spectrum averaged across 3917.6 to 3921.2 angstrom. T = 128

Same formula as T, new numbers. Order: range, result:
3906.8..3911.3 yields 132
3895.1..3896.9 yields 133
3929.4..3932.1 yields 124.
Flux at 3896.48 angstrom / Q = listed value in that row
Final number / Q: 133.1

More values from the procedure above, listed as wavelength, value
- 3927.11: 132.2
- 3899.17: 140.5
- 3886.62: 127.3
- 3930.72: 123.4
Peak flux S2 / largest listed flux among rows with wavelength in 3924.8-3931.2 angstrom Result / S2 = 132.2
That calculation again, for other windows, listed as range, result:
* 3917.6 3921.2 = 133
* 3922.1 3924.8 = 131.6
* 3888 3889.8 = 135.9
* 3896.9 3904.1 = 140.5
